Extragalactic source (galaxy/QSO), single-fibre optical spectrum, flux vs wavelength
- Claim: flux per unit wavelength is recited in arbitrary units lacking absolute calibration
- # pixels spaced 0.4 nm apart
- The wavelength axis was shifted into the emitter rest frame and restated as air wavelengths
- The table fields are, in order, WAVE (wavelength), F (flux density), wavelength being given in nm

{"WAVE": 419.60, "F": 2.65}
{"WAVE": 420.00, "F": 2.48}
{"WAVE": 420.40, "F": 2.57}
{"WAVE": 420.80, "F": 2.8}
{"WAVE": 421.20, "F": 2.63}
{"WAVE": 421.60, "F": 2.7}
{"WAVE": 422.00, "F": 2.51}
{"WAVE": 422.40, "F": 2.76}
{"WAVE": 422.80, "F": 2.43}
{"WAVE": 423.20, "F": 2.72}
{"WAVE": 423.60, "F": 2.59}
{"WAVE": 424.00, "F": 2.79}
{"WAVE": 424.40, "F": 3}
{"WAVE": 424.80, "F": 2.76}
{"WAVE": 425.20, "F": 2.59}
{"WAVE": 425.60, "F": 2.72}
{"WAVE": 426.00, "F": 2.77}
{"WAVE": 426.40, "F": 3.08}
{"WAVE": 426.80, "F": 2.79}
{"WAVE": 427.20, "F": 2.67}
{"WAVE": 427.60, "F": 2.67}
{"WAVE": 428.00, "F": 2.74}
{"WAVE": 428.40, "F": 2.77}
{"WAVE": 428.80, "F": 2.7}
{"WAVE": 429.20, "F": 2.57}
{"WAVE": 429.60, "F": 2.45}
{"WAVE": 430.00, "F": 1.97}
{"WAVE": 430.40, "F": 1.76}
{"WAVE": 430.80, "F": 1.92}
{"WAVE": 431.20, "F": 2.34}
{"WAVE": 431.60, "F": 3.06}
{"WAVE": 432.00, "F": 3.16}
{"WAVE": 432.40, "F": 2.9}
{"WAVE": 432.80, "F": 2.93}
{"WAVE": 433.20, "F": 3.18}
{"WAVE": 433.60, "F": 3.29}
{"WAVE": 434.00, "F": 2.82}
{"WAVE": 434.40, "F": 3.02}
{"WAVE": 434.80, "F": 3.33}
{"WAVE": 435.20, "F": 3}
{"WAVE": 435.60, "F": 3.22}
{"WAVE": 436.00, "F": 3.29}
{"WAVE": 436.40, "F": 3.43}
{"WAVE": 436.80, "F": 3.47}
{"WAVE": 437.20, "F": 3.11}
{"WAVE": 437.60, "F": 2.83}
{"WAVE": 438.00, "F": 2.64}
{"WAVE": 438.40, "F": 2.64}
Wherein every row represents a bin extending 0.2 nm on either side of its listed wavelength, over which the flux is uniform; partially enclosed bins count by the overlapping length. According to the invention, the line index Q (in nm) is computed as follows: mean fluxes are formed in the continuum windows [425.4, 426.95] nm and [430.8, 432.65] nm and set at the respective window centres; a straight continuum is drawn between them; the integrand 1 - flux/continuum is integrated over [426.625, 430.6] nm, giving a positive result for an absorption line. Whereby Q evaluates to 0.428 nm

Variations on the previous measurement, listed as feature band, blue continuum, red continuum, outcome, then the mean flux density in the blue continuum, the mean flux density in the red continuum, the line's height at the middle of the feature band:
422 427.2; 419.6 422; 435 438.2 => 0.02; 2.63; 3.12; 2.75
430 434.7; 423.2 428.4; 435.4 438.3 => 0.38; 2.76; 3.12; 2.98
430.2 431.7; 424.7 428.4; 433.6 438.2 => 0.36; 2.76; 3.11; 2.92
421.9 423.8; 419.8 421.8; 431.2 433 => 0.06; 2.64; 2.94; 2.69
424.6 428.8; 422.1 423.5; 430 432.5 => -0.33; 2.62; 2.46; 2.55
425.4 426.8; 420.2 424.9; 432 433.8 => -0.01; 2.69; 3.08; 2.82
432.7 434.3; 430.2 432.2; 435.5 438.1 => -0.19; 2.45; 3.16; 2.74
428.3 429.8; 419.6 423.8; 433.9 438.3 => 0.13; 2.62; 3.1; 2.87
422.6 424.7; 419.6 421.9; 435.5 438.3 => 0.01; 2.63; 3.12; 2.72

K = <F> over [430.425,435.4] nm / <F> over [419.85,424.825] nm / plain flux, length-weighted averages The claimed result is 1.1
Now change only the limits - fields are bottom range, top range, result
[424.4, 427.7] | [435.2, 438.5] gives 1.11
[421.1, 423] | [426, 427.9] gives 1.07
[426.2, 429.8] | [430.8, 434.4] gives 1.07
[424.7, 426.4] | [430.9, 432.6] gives 1.02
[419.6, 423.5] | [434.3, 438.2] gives 1.20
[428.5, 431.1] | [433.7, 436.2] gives 1.38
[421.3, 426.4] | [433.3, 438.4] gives 1.15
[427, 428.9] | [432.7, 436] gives 1.15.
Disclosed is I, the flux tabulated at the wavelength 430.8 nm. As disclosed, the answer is 1.92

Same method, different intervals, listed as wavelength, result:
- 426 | 2.77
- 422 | 2.51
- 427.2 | 2.67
